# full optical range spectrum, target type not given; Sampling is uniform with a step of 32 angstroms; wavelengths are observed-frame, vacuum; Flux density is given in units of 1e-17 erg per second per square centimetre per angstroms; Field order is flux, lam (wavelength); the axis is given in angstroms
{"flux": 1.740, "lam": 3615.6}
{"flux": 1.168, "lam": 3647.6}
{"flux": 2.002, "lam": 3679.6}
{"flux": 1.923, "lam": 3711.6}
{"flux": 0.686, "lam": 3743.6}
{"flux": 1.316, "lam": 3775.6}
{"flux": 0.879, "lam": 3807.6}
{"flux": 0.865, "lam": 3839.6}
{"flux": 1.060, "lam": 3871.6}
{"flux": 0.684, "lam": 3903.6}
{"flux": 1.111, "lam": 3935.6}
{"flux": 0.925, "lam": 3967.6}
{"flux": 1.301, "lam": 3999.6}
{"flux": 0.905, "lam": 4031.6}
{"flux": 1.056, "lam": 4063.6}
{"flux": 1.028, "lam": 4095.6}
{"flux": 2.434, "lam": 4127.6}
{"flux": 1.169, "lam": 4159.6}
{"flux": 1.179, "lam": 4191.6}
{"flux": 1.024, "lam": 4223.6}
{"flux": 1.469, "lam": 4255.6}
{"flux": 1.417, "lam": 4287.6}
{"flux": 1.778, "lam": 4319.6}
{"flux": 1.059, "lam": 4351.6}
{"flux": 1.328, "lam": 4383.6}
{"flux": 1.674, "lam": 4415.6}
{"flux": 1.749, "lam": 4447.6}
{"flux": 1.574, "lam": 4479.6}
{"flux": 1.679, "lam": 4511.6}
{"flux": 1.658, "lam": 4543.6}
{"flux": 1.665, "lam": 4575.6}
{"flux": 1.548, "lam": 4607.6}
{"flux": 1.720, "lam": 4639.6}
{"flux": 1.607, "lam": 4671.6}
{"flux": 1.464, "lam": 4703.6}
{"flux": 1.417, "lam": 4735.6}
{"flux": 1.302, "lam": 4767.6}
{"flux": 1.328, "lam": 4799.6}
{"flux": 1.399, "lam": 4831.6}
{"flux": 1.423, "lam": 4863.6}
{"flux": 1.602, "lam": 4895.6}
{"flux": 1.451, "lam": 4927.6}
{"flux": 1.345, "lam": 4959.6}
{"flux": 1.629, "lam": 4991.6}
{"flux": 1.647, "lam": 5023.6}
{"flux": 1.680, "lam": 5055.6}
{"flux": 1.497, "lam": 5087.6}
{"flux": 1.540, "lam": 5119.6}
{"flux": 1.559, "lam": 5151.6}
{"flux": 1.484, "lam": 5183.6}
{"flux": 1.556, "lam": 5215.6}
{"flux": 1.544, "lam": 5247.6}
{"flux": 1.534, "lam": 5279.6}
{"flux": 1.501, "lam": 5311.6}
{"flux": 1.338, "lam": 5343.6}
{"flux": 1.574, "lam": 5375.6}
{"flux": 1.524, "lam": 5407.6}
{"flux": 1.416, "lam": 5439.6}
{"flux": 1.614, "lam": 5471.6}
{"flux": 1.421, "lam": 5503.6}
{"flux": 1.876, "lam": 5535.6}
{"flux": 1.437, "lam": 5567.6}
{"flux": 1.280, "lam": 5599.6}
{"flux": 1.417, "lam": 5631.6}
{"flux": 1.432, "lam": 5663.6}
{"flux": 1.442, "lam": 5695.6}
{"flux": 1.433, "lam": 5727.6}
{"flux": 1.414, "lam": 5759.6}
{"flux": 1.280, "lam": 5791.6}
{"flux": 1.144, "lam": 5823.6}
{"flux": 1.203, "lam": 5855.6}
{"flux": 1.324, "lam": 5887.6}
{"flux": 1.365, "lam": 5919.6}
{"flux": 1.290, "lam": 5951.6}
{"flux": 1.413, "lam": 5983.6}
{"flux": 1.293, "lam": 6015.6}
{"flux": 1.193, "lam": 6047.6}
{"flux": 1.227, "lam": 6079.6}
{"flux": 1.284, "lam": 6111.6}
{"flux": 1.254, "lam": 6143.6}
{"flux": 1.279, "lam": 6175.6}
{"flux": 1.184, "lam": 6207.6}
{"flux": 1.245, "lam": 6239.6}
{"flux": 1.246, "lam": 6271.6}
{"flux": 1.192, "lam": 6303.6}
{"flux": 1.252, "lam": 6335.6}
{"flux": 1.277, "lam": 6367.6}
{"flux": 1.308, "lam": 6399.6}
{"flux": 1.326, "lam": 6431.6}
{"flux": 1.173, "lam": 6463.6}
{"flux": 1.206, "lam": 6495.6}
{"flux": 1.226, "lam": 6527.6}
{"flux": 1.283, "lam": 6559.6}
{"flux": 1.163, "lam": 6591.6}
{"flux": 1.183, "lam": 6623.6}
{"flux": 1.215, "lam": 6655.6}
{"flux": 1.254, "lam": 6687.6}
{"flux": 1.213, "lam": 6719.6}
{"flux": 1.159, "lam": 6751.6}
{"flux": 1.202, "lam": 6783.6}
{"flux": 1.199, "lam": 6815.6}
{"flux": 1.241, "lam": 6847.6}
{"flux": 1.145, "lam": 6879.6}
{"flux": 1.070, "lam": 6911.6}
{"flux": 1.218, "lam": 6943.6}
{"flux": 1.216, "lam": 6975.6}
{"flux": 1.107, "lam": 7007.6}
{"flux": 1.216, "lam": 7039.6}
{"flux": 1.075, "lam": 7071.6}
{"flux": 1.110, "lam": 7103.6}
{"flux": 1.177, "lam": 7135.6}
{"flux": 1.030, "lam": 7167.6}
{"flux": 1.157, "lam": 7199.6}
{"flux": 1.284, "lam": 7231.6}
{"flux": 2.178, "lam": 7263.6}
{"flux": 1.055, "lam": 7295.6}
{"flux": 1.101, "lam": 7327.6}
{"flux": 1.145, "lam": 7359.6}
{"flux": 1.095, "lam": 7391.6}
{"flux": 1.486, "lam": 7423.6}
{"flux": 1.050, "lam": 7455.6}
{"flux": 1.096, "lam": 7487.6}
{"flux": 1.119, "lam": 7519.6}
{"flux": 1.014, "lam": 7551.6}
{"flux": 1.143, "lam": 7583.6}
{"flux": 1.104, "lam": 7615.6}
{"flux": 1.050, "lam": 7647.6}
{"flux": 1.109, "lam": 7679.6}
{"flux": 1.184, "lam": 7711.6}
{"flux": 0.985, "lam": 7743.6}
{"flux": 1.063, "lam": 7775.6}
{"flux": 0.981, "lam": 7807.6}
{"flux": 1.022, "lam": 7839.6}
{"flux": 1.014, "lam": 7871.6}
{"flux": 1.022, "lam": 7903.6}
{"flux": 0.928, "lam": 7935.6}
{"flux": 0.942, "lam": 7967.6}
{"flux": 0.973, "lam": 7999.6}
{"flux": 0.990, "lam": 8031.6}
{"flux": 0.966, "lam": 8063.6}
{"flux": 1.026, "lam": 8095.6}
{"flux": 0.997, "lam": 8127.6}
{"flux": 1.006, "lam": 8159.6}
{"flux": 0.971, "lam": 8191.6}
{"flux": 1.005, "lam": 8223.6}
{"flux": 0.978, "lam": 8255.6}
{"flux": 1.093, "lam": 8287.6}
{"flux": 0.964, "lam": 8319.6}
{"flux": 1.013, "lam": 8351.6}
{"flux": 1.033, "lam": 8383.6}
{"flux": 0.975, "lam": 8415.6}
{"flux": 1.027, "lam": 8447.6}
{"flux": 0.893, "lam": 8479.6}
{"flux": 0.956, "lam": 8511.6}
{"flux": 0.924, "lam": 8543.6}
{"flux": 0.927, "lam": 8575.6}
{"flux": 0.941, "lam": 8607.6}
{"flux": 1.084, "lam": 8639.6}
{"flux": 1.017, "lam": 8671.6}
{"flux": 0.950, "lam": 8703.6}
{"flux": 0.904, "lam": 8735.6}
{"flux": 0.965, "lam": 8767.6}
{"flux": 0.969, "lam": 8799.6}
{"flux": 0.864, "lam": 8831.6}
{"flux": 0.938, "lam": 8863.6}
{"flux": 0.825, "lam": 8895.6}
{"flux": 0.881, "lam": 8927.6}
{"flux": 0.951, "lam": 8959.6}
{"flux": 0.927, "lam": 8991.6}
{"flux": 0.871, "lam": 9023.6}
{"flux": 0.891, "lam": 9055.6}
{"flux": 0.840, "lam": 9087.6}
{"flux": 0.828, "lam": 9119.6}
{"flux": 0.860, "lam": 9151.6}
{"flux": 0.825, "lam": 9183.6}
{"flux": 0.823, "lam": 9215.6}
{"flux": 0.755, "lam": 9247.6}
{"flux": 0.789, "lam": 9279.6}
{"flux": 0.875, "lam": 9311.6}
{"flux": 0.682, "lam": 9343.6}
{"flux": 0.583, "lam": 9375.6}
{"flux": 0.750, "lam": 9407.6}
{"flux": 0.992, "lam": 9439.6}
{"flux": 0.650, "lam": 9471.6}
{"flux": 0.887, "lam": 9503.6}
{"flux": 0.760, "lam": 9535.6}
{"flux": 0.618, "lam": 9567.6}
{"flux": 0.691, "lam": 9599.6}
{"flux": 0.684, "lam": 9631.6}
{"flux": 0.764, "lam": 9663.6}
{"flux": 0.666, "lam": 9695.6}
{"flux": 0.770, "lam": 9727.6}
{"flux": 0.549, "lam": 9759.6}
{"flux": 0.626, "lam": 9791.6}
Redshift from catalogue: 0.10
